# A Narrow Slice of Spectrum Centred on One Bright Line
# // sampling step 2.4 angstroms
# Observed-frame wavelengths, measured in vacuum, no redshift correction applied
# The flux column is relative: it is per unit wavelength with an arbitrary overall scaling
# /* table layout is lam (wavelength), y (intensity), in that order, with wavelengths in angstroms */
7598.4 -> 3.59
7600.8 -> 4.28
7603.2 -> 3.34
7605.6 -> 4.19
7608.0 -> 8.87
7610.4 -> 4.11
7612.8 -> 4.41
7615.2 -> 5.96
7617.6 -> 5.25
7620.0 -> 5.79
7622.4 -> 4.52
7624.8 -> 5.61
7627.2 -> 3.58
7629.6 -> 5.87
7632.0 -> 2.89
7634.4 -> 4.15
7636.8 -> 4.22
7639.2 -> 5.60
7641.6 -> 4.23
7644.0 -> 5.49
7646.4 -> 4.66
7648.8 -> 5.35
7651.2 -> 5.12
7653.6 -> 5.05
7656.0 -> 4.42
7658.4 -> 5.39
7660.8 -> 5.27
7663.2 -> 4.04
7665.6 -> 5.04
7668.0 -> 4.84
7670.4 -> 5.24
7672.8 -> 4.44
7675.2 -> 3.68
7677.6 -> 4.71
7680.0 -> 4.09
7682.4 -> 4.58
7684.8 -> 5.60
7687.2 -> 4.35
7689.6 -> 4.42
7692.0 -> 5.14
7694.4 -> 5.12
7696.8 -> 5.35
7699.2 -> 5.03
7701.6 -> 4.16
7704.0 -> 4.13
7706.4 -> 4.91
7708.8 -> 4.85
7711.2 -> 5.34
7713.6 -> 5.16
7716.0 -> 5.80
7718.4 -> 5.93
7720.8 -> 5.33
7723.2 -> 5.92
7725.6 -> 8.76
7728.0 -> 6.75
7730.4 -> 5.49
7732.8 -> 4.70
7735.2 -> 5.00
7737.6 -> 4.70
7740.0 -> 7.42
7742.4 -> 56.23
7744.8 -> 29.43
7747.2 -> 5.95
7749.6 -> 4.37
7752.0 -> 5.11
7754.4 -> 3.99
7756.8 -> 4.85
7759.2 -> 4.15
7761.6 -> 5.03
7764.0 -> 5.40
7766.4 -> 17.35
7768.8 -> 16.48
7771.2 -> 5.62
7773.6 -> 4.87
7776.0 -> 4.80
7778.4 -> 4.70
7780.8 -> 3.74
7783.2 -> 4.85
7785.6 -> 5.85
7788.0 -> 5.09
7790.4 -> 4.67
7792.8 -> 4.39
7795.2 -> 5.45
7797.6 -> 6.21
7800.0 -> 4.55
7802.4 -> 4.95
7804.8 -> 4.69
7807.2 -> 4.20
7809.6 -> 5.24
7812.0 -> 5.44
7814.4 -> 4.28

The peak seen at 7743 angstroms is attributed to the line Halpha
